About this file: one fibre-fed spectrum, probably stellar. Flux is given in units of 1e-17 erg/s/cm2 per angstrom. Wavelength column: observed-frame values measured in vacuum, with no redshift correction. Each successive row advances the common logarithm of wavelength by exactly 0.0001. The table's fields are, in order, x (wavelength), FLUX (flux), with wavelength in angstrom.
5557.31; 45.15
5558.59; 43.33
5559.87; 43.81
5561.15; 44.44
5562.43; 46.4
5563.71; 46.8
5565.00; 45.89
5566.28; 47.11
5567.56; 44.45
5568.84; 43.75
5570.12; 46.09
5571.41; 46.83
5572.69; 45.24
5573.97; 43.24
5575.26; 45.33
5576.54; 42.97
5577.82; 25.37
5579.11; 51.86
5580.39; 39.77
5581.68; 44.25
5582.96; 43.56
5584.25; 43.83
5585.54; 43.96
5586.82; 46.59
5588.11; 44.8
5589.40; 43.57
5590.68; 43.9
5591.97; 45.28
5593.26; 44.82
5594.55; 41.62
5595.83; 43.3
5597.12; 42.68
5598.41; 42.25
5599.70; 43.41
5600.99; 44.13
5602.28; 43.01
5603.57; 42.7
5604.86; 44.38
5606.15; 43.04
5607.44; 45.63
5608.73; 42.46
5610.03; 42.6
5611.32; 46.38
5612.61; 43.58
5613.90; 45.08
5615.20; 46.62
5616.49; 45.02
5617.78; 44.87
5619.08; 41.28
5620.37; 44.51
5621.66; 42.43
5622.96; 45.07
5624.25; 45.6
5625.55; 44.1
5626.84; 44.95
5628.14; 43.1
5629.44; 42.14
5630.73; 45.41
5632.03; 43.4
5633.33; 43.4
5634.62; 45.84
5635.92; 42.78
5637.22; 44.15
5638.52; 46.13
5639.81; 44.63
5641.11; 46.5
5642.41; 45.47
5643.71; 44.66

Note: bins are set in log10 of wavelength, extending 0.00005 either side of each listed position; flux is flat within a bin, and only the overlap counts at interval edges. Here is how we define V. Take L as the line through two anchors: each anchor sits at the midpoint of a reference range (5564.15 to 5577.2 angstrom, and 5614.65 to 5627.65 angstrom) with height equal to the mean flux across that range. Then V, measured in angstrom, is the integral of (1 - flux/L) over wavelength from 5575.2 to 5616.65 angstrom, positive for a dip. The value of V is 1.1 angstrom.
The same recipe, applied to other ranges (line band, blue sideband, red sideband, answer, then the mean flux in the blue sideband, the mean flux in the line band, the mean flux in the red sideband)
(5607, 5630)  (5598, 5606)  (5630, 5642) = -0.10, 43.3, 44.2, 44.7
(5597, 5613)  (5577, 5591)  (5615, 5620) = 0.06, 42.8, 43.6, 44.3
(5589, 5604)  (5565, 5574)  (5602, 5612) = 0.29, 45.5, 43.4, 43.8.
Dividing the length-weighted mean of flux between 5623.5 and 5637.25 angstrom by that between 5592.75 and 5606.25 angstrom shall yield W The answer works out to 1.0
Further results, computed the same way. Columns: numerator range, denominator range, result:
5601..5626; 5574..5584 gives 1.05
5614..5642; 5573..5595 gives 1.03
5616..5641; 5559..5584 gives 1.00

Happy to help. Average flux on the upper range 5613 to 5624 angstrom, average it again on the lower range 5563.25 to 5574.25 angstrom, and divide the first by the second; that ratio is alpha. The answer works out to 0.98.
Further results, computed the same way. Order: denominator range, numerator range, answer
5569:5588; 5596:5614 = 1.00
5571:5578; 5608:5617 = 1.05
